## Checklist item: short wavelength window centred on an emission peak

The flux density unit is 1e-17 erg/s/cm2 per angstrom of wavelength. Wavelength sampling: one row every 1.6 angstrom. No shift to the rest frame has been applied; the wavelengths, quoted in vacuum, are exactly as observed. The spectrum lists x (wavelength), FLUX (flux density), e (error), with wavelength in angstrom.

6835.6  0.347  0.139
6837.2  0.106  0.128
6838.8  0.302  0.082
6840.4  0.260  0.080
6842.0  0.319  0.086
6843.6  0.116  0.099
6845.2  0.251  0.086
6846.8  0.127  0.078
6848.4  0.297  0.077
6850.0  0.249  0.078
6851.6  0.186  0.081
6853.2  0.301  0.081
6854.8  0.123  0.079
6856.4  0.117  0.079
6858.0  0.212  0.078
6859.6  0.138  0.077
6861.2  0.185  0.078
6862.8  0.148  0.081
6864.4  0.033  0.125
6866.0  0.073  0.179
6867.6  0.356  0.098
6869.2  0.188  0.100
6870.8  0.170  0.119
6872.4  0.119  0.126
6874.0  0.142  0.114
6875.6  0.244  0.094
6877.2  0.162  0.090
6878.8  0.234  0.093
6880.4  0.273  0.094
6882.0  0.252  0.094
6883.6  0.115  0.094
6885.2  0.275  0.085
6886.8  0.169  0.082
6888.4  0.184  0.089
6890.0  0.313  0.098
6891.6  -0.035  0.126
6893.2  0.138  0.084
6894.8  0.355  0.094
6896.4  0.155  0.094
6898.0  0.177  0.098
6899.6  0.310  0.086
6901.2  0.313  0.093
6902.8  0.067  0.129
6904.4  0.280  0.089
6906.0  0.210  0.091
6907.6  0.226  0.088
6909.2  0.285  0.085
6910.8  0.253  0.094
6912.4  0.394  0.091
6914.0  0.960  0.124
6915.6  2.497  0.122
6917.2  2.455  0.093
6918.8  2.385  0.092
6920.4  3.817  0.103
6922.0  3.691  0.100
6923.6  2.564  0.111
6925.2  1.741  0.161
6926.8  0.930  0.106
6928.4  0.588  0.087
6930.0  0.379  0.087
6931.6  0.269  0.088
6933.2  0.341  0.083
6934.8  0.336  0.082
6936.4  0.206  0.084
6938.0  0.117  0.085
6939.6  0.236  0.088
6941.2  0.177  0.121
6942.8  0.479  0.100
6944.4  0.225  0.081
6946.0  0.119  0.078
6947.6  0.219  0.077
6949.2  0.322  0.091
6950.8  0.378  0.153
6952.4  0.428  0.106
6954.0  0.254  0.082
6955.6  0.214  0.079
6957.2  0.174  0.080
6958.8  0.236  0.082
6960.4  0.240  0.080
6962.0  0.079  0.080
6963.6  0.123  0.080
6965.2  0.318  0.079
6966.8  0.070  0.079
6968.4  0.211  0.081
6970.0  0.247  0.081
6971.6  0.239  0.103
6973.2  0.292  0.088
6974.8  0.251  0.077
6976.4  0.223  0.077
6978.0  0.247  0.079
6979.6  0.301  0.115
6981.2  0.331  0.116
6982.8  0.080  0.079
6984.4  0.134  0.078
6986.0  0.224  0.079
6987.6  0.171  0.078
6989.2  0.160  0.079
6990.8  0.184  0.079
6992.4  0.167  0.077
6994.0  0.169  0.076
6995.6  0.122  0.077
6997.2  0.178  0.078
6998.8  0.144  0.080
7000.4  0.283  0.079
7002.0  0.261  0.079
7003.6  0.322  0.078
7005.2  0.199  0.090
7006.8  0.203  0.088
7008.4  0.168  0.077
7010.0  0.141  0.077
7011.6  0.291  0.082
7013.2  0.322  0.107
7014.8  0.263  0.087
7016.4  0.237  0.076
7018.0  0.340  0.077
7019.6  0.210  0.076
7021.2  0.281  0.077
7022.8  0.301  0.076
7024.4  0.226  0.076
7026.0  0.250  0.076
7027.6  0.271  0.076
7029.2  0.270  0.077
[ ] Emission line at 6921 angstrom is [O II]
